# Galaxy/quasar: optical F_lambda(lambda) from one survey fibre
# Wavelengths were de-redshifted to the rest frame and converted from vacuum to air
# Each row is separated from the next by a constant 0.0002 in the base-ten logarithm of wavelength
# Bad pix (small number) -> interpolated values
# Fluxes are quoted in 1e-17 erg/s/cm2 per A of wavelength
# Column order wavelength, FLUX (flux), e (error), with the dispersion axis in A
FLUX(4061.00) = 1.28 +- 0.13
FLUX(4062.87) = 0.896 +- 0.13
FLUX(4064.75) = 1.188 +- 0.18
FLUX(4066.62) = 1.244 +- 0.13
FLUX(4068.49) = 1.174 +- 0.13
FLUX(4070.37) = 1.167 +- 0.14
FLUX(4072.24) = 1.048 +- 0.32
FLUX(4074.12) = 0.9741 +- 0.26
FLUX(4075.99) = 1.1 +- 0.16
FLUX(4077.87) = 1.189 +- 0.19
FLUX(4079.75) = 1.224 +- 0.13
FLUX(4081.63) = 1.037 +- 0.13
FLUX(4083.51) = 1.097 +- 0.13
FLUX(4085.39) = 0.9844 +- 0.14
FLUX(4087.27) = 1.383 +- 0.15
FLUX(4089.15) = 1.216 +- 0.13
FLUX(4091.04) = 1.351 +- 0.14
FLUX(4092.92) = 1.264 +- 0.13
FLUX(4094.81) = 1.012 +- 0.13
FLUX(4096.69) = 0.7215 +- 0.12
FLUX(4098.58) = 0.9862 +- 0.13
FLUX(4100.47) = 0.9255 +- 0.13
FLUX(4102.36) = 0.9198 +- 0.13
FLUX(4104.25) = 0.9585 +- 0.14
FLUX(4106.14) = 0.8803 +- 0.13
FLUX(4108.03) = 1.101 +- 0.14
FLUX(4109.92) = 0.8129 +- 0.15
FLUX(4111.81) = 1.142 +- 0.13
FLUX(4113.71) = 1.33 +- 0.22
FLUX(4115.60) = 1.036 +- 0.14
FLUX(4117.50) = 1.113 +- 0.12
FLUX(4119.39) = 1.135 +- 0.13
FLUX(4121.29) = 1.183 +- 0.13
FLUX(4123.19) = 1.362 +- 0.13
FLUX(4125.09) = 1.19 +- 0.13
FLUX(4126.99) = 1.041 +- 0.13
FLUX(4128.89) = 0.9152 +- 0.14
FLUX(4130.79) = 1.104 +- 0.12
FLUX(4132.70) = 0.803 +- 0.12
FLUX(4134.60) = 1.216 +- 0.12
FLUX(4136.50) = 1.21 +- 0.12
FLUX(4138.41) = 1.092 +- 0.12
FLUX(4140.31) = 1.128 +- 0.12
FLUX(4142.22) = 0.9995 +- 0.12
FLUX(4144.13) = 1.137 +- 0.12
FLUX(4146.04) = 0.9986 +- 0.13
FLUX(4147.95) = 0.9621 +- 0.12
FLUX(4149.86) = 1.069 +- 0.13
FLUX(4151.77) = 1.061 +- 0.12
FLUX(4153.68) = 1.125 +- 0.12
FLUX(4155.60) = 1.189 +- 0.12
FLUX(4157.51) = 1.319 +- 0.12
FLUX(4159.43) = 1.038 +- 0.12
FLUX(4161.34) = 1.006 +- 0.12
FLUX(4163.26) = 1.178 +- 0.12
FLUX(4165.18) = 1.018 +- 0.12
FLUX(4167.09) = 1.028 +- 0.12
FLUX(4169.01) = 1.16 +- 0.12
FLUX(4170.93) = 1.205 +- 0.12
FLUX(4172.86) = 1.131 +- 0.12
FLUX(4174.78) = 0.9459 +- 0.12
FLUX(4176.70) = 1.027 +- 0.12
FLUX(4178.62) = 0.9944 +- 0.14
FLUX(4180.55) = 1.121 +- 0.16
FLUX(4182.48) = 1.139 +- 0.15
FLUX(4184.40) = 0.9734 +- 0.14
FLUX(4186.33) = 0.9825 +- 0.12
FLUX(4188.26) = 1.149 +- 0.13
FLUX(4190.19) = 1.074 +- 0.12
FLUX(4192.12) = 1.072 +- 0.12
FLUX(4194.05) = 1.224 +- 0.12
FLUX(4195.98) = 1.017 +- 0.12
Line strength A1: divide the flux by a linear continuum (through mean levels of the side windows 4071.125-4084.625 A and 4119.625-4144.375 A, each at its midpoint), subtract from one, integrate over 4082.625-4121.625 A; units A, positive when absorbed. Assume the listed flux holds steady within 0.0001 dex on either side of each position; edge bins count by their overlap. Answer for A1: 1.0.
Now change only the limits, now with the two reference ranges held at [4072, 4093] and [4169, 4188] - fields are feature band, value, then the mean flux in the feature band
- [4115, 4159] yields 0.0 A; 1.1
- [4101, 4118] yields 1.5 A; 1.03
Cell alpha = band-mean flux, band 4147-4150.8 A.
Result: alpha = 1.02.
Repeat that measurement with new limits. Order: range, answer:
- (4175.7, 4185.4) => 1.05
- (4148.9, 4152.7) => 1.07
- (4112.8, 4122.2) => 1.16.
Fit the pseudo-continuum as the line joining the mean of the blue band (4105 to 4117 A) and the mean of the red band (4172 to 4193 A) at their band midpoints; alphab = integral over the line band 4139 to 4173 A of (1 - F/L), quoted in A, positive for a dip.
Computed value -1.4 A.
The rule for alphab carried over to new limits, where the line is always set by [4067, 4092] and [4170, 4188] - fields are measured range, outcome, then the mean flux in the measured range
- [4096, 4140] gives 2.42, 1.05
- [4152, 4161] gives -0.56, 1.15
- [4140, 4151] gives 0.47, 1.04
